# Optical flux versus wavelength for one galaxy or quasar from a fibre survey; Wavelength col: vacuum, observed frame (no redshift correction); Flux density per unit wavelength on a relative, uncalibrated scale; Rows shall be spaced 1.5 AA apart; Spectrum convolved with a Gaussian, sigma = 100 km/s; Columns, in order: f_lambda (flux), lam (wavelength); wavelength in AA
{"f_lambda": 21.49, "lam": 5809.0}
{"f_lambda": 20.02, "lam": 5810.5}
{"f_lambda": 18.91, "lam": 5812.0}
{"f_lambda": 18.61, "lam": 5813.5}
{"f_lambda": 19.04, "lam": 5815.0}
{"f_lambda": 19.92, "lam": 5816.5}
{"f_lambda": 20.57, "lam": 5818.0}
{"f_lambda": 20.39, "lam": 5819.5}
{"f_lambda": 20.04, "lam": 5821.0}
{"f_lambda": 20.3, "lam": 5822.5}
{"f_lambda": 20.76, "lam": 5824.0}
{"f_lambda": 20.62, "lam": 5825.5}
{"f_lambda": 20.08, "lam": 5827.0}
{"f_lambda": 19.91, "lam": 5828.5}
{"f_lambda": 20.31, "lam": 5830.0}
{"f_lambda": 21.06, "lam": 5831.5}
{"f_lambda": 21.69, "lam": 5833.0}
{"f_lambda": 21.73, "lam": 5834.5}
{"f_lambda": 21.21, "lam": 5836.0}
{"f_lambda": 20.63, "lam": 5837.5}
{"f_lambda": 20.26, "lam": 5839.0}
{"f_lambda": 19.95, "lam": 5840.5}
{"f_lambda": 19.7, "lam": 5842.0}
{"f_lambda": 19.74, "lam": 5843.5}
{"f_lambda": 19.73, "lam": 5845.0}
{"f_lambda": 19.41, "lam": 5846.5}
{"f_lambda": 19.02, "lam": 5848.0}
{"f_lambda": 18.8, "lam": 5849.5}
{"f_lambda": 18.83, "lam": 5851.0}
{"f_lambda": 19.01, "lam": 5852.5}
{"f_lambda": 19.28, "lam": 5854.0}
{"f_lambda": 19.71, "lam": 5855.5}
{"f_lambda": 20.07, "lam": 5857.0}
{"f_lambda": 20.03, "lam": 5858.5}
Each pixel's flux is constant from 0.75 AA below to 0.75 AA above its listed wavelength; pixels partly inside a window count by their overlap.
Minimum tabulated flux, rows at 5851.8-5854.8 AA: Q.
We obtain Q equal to 19.01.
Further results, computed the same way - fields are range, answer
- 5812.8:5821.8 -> 18.61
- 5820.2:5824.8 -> 20.04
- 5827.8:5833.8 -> 19.91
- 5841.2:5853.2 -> 18.8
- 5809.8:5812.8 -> 18.91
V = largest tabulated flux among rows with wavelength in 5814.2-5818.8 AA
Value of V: 20.57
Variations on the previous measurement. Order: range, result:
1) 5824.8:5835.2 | 21.73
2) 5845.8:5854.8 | 19.41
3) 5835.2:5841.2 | 21.21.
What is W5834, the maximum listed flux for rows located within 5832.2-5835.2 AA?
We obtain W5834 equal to 21.73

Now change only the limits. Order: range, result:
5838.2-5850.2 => 20.26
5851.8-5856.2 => 19.71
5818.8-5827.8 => 20.76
